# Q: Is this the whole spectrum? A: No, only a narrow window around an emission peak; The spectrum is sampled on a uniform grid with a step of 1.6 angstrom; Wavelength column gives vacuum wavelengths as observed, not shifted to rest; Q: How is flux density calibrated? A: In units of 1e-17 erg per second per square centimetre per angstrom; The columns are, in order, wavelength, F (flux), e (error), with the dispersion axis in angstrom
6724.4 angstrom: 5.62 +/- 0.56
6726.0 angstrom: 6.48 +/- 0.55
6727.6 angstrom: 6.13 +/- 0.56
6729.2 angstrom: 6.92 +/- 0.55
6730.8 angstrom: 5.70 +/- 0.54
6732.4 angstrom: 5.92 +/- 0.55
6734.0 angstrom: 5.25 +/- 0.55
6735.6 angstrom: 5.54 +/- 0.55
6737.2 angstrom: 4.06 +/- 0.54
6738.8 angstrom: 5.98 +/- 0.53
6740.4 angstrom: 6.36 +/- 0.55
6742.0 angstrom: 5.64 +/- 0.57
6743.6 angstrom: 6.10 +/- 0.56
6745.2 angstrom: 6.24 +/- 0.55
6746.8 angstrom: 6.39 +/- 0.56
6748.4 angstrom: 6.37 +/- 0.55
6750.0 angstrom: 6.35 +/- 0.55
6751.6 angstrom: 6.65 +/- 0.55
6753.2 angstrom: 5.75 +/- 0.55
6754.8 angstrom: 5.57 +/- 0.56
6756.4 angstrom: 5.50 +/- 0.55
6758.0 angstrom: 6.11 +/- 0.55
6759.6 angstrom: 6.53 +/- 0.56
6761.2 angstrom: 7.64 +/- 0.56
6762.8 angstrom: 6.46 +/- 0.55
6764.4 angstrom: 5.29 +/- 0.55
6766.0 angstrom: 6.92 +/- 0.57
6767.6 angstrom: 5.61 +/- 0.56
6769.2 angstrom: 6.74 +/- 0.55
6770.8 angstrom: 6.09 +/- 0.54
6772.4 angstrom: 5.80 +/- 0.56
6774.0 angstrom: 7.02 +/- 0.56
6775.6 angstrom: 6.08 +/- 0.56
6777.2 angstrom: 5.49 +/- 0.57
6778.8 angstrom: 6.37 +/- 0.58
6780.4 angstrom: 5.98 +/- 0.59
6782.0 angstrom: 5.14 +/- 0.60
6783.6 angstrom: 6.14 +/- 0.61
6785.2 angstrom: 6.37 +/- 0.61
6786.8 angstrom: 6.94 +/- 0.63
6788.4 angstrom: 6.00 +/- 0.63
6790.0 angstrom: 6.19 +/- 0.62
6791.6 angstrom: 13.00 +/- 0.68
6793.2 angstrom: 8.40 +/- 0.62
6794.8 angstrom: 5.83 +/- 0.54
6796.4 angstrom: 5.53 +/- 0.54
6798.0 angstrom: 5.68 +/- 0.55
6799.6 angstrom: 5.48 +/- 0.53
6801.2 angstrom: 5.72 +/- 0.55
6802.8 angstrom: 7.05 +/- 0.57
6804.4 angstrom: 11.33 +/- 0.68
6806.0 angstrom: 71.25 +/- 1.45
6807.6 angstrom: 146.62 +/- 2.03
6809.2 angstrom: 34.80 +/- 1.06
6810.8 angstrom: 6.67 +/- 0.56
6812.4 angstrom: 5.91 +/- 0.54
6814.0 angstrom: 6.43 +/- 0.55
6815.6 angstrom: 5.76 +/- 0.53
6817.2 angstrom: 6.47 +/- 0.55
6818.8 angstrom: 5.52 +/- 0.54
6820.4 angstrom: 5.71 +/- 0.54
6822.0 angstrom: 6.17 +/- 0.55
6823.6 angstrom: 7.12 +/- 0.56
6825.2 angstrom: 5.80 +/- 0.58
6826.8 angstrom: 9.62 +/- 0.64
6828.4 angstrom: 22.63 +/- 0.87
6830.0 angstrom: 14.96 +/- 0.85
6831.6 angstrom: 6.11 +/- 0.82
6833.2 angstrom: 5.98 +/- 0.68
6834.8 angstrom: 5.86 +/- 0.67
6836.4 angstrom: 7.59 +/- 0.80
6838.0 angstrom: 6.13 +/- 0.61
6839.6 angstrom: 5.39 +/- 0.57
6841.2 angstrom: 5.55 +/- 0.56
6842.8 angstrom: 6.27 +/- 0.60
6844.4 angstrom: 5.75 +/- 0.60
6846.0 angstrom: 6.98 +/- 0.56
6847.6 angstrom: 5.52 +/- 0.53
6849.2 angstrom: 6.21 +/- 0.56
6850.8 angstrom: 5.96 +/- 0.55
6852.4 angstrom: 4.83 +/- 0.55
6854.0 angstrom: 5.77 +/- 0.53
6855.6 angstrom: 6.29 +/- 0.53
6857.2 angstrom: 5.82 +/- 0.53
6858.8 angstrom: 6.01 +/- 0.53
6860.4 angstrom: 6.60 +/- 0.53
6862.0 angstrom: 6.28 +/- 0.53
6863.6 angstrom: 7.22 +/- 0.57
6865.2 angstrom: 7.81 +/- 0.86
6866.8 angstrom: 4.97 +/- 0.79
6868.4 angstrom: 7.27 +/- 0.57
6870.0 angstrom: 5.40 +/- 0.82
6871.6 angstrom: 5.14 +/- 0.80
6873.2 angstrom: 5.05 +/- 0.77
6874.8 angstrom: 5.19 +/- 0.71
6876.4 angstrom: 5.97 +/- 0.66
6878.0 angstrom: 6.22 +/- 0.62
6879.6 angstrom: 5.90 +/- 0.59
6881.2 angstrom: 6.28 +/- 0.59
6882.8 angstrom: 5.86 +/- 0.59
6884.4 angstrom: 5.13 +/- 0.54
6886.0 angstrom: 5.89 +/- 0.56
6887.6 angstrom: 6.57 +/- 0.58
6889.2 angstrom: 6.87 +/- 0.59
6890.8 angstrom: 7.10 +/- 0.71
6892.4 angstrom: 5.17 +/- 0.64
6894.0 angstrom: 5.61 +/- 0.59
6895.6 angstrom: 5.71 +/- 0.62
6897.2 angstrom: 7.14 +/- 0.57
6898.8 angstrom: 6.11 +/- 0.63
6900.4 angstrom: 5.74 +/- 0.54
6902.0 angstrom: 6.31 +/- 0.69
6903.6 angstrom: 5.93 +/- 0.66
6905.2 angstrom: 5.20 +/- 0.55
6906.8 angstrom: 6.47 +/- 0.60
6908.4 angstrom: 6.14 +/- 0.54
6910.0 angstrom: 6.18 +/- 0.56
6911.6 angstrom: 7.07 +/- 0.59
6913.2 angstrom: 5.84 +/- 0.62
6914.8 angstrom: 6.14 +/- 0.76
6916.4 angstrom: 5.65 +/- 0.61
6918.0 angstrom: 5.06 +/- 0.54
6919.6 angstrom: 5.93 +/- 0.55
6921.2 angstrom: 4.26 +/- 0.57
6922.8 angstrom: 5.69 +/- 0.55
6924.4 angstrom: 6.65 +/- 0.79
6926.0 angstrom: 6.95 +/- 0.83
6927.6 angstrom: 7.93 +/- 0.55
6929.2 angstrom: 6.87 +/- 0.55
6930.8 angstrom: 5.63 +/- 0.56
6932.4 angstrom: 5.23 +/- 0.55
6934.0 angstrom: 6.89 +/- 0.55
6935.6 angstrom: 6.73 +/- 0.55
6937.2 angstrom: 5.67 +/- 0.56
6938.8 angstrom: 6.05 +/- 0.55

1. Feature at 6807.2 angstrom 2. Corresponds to H-alpha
